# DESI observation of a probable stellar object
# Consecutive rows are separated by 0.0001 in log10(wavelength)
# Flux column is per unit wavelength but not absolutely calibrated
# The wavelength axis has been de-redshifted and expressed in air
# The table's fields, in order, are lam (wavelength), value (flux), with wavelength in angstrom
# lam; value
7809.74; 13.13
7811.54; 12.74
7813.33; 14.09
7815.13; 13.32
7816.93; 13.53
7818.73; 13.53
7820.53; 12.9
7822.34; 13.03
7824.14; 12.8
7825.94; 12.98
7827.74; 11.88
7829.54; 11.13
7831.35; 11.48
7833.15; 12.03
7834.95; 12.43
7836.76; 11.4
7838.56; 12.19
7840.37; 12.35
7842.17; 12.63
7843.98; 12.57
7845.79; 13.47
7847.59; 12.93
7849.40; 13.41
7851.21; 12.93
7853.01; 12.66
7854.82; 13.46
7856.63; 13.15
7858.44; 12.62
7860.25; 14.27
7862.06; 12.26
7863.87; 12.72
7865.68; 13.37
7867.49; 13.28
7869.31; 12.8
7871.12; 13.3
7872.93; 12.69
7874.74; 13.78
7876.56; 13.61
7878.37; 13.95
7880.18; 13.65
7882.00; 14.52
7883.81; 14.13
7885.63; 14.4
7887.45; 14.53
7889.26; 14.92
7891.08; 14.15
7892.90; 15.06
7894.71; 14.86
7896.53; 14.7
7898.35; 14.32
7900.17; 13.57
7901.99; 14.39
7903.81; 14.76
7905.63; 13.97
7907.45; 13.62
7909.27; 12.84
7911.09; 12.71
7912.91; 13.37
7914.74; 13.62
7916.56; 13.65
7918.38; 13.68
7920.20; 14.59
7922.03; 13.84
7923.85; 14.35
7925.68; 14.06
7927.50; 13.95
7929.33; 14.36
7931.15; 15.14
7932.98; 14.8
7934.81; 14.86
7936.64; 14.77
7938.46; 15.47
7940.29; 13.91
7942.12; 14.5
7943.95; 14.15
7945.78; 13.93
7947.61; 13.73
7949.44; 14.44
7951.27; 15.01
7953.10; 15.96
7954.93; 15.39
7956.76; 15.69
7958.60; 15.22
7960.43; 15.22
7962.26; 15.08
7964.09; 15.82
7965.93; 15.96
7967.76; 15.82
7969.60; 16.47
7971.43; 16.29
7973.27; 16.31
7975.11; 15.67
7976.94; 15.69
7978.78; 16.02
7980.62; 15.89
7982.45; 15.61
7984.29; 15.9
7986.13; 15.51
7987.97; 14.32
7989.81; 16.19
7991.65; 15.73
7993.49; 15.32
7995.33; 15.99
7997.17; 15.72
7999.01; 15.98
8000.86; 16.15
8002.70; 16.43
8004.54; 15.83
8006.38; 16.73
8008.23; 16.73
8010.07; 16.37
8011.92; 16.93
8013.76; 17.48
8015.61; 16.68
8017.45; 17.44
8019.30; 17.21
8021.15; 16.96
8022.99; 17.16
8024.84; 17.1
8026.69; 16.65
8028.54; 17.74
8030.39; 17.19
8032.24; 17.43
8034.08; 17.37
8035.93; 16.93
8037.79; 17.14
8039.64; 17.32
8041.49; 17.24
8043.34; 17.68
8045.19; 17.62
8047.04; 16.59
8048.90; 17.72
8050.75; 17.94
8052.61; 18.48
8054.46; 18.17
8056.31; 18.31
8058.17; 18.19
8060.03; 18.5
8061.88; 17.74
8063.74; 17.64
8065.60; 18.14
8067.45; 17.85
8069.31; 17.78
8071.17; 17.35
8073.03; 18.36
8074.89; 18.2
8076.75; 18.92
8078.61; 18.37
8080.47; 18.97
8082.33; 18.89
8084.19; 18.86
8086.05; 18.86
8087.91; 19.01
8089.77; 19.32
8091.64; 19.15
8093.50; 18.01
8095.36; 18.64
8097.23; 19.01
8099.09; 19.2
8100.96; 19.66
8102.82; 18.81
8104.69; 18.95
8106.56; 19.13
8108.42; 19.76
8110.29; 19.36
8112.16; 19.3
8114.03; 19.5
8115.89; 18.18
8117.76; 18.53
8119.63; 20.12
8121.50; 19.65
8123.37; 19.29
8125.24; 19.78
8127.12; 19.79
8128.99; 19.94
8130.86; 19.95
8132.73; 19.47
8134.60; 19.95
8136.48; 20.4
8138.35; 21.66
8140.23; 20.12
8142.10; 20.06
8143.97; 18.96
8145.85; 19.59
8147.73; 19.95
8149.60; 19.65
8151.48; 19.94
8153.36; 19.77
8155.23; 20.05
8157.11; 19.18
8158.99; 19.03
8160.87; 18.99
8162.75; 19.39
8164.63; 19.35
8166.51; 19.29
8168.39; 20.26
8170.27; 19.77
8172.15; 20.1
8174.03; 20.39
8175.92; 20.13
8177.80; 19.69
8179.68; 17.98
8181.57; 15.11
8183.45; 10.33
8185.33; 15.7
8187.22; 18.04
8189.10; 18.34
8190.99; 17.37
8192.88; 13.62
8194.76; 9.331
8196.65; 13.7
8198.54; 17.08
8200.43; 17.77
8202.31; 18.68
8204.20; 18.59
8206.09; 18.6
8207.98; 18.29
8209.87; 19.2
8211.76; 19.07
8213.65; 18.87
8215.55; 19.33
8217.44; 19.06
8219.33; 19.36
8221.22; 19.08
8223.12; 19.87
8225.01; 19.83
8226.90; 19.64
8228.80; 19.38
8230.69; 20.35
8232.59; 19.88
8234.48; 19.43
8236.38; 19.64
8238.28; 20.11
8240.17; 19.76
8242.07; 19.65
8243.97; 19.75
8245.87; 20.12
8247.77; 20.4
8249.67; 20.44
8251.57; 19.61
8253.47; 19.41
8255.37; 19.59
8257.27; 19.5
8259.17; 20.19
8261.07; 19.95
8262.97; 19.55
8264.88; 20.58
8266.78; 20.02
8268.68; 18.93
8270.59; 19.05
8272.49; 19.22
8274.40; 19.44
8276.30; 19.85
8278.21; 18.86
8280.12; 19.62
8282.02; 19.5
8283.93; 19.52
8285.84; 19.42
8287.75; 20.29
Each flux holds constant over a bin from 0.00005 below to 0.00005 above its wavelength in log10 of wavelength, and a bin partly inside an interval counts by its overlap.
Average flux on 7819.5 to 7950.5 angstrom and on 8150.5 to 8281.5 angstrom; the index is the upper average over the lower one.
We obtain 1.39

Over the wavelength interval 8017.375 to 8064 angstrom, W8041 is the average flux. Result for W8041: 17.5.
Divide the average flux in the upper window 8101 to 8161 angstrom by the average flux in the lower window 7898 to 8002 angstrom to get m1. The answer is 1.3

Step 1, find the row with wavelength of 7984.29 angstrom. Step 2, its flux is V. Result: 15.9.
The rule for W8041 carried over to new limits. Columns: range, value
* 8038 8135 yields 18.7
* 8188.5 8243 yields 18.4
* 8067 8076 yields 17.9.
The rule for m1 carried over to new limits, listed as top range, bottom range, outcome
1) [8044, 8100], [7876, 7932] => 1.30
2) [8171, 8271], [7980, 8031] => 1.14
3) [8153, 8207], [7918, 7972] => 1.19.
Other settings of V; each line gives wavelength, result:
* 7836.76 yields 11.4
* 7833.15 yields 12.03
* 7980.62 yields 15.89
